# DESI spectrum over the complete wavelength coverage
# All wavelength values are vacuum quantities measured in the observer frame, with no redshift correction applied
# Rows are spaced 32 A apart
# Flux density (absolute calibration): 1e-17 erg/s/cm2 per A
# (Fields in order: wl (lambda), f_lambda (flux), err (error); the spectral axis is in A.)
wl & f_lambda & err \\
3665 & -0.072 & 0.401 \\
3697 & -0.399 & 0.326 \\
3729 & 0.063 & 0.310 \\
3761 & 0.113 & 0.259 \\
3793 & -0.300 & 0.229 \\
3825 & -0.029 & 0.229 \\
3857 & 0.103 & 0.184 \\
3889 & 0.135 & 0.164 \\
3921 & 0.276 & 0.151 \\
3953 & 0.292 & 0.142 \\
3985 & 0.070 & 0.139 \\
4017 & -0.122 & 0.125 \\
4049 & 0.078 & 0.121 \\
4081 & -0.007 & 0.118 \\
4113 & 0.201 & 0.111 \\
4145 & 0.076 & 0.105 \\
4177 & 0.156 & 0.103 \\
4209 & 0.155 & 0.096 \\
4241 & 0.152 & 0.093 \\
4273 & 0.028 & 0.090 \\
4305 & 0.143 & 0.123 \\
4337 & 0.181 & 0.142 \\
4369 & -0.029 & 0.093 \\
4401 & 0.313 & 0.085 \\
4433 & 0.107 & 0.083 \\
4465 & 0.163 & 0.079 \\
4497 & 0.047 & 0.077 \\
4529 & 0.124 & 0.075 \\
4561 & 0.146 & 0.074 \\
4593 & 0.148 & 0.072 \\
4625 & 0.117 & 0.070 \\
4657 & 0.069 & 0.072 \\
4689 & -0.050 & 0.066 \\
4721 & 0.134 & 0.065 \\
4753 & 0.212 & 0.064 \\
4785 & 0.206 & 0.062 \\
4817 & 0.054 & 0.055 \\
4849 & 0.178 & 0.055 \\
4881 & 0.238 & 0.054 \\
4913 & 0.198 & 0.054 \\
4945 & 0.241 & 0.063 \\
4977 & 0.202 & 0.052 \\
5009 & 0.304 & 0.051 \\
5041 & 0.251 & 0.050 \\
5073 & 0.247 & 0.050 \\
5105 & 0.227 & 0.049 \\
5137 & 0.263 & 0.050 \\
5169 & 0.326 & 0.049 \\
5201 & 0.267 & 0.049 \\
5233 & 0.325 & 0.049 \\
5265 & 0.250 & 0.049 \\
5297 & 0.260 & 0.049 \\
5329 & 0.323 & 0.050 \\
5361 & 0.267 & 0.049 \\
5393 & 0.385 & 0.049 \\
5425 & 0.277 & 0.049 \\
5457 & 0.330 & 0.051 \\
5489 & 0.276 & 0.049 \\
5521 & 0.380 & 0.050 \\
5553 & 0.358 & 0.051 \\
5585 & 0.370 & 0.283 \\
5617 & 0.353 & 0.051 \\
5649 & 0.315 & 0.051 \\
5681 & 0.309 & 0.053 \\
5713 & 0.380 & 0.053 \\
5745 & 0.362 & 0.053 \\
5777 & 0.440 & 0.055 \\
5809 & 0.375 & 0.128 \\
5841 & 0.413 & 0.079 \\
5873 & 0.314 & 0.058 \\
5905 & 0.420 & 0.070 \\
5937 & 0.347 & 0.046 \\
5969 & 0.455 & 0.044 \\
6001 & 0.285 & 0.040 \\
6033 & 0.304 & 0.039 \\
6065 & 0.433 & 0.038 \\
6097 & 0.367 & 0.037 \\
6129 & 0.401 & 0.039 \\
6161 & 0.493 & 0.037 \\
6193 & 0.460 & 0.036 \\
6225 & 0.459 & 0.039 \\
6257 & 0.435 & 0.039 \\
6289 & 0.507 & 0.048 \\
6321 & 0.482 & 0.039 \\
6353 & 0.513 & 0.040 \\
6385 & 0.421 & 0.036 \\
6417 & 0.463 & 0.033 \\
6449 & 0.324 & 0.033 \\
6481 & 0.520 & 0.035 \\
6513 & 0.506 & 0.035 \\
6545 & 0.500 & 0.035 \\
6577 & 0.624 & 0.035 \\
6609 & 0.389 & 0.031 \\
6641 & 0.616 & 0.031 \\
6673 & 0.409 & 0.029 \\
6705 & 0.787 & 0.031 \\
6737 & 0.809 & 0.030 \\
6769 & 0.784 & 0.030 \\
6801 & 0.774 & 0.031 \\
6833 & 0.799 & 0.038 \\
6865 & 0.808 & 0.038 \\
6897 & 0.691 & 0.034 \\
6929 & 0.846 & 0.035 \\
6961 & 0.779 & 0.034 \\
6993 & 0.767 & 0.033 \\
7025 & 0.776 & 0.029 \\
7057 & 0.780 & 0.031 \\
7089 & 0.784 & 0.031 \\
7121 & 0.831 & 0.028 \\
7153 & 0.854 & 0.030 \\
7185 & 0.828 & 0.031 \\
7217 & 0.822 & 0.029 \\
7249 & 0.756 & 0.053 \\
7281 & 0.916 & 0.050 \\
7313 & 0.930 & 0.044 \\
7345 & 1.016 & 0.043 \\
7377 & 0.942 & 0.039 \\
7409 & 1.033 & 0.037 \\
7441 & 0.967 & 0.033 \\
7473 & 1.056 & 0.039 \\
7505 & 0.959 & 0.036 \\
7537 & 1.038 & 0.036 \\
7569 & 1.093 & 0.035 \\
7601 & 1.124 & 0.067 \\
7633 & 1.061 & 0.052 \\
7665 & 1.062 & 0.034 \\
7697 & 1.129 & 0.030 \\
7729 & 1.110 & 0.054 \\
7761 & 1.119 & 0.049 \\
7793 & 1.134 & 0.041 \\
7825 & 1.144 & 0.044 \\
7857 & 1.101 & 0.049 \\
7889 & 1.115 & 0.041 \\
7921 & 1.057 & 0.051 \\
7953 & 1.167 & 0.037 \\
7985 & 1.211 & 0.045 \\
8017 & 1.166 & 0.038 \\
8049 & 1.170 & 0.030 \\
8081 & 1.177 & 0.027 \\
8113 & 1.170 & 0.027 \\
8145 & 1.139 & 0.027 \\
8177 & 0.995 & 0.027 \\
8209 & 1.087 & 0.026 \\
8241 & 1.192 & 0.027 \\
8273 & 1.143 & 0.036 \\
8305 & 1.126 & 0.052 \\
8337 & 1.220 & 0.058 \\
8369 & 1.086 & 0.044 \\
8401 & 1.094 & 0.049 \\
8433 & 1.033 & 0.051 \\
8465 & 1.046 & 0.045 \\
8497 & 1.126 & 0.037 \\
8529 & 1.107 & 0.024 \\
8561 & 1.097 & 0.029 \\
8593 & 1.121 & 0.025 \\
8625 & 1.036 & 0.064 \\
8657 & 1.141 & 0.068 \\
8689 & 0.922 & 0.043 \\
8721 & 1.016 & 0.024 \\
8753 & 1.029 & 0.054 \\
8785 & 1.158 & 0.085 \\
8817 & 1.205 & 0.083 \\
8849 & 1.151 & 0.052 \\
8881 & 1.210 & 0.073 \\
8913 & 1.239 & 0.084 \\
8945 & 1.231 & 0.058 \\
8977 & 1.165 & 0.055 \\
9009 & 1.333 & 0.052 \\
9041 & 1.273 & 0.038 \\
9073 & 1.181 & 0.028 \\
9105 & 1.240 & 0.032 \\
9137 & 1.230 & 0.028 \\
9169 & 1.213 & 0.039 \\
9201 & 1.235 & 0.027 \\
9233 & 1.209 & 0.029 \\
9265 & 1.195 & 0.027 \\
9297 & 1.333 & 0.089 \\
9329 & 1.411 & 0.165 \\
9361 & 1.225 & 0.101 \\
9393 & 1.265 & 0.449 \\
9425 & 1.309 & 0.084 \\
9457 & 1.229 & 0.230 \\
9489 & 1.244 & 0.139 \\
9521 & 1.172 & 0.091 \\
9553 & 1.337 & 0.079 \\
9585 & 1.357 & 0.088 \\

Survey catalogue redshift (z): 0.681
